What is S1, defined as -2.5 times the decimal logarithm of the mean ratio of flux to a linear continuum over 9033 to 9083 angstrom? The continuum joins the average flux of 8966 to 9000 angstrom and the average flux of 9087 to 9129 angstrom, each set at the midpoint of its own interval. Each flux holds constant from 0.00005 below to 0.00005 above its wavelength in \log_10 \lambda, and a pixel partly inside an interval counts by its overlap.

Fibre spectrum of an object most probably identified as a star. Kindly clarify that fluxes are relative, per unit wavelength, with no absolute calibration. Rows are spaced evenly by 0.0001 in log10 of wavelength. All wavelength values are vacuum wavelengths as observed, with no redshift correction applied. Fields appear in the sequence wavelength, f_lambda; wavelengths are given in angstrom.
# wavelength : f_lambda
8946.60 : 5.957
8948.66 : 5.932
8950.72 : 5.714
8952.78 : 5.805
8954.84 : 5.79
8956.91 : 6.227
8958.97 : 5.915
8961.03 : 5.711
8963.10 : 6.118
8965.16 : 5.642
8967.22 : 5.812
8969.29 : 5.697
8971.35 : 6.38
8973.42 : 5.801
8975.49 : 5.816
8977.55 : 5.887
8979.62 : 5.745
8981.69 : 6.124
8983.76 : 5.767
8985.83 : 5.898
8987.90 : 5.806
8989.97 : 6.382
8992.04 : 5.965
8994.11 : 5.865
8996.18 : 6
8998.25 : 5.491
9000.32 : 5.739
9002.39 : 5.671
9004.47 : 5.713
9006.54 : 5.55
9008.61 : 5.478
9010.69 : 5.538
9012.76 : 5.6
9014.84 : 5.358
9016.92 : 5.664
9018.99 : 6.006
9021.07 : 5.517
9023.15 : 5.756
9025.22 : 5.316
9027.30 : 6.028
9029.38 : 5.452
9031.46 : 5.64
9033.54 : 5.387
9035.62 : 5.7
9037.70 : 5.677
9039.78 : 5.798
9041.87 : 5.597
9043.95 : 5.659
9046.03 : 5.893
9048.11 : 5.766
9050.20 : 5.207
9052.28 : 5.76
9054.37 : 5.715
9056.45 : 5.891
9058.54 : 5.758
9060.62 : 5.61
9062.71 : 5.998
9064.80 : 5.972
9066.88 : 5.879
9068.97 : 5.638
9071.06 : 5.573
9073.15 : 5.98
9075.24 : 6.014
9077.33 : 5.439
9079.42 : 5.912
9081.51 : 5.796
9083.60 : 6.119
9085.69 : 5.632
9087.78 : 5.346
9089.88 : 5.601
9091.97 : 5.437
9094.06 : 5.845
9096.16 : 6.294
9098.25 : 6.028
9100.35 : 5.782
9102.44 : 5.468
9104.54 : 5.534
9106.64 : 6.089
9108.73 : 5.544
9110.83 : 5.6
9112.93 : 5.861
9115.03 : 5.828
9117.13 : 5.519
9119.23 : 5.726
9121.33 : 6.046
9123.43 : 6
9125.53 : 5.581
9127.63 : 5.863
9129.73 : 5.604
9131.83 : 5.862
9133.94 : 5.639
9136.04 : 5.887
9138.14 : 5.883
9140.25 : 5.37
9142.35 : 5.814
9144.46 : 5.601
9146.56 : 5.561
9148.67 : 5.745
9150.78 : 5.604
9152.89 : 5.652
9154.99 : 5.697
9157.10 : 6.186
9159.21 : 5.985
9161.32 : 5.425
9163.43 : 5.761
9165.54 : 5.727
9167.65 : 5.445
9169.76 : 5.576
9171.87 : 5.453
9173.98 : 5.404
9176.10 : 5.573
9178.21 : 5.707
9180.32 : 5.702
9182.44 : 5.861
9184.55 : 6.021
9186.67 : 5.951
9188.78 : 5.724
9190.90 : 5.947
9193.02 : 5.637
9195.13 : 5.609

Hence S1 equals 0.013 mag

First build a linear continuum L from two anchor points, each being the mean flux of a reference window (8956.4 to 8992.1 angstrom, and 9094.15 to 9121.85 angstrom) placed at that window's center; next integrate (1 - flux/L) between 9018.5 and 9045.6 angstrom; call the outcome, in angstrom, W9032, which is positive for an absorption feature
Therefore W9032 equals 0.97 angstrom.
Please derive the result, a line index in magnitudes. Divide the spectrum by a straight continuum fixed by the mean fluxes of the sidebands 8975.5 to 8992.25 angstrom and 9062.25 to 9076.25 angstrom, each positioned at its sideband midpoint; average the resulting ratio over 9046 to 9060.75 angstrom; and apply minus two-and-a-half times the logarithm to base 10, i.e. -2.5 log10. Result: 0.03 mag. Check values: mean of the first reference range 5.94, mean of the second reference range 5.86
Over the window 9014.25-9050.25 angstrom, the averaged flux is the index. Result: 5.65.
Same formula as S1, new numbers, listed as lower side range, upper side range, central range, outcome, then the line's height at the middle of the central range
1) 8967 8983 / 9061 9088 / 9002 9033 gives 0.05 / 5.86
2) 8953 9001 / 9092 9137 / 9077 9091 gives 0.02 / 5.81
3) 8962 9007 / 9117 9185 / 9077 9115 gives 0.00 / 5.76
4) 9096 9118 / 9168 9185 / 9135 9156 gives 0.00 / 5.69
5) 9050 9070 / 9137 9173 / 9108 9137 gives -0.01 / 5.71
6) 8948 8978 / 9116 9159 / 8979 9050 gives 0.02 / 5.84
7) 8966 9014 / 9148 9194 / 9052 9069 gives -0.01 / 5.77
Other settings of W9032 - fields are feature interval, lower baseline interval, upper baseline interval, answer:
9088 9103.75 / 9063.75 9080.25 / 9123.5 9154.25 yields 0.0 angstrom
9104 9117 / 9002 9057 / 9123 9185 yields -0.1 angstrom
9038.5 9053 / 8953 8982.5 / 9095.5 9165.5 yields 0.4 angstrom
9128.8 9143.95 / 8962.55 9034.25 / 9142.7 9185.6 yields -0.1 angstrom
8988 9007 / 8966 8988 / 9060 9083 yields 0.1 angstrom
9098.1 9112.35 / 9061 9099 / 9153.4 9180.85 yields 0.1 angstrom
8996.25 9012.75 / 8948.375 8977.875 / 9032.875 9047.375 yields 0.4 angstrom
